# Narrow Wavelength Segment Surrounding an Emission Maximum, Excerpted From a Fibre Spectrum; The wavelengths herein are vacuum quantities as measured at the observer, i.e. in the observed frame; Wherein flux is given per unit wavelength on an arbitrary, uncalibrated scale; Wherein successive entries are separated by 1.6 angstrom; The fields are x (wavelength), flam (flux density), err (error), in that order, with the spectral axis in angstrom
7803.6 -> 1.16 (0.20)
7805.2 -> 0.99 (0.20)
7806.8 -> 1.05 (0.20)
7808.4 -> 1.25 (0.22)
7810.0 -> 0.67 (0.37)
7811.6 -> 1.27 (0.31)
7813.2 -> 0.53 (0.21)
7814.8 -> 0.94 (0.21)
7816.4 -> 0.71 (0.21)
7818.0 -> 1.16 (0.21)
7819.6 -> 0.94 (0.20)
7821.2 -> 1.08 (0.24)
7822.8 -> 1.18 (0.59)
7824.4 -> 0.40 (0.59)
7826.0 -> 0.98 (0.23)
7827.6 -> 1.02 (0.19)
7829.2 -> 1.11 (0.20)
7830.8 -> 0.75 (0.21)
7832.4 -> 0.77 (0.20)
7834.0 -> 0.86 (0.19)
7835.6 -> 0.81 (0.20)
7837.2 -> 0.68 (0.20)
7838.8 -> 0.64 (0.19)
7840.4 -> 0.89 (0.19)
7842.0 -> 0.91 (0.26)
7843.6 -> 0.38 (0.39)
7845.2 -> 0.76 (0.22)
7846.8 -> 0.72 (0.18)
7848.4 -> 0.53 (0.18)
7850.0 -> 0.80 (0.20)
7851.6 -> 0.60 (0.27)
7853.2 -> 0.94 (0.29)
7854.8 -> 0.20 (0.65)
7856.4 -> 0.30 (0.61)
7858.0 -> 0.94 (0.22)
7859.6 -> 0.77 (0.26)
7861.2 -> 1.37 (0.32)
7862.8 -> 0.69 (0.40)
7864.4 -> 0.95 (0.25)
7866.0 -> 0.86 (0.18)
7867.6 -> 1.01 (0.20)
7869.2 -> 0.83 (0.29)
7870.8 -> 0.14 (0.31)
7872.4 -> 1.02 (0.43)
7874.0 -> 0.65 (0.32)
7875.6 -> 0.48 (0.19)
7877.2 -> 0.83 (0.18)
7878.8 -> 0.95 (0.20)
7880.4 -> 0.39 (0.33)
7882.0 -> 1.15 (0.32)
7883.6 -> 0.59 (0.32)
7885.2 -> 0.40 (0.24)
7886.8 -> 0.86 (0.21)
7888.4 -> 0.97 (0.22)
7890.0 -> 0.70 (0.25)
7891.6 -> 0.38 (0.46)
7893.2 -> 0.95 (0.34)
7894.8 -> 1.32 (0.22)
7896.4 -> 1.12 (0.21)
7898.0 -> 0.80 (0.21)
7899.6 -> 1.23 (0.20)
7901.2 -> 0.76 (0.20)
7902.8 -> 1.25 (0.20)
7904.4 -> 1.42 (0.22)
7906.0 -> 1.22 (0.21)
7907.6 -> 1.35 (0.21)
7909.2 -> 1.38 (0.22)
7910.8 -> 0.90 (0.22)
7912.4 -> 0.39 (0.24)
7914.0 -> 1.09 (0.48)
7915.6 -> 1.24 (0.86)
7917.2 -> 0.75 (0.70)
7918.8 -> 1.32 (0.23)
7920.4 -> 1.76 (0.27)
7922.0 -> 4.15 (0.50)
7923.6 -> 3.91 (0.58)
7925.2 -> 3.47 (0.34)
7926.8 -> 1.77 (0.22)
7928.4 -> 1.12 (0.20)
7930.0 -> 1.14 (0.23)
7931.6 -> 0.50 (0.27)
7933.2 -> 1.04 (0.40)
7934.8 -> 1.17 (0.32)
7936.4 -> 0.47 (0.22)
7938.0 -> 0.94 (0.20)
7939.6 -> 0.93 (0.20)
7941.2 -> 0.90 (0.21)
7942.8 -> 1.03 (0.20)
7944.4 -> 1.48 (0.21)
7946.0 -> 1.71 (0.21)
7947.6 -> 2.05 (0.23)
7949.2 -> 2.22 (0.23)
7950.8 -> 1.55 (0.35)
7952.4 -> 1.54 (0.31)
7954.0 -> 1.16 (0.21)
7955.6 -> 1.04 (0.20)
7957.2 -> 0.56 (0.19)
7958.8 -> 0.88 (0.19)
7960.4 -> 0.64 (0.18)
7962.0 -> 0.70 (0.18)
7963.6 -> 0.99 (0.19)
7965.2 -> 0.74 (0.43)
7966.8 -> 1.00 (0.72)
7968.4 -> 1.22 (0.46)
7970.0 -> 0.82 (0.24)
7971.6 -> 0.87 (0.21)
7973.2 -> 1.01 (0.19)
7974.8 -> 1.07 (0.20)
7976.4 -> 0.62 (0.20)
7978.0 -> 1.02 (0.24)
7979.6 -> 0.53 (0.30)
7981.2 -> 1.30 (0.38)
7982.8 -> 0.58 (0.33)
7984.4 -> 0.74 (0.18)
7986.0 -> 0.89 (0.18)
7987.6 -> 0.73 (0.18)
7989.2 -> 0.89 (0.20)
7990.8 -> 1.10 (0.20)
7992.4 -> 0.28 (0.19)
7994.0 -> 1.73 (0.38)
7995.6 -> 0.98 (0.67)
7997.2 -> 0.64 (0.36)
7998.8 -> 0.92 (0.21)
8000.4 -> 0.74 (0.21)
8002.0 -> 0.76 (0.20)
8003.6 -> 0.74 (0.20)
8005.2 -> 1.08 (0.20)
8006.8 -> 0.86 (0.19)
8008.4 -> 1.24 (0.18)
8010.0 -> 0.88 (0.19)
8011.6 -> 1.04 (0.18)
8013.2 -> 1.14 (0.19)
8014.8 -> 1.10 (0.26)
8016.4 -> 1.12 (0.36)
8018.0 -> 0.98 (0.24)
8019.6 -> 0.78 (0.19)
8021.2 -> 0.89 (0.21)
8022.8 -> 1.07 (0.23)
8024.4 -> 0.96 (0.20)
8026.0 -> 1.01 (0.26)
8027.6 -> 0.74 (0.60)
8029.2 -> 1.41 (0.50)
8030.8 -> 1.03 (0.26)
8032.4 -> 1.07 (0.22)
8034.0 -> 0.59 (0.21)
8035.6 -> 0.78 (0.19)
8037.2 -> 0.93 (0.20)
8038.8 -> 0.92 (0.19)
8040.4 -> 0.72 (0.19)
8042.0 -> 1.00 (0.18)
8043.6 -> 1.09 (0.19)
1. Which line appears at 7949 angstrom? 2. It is [N II] 6583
